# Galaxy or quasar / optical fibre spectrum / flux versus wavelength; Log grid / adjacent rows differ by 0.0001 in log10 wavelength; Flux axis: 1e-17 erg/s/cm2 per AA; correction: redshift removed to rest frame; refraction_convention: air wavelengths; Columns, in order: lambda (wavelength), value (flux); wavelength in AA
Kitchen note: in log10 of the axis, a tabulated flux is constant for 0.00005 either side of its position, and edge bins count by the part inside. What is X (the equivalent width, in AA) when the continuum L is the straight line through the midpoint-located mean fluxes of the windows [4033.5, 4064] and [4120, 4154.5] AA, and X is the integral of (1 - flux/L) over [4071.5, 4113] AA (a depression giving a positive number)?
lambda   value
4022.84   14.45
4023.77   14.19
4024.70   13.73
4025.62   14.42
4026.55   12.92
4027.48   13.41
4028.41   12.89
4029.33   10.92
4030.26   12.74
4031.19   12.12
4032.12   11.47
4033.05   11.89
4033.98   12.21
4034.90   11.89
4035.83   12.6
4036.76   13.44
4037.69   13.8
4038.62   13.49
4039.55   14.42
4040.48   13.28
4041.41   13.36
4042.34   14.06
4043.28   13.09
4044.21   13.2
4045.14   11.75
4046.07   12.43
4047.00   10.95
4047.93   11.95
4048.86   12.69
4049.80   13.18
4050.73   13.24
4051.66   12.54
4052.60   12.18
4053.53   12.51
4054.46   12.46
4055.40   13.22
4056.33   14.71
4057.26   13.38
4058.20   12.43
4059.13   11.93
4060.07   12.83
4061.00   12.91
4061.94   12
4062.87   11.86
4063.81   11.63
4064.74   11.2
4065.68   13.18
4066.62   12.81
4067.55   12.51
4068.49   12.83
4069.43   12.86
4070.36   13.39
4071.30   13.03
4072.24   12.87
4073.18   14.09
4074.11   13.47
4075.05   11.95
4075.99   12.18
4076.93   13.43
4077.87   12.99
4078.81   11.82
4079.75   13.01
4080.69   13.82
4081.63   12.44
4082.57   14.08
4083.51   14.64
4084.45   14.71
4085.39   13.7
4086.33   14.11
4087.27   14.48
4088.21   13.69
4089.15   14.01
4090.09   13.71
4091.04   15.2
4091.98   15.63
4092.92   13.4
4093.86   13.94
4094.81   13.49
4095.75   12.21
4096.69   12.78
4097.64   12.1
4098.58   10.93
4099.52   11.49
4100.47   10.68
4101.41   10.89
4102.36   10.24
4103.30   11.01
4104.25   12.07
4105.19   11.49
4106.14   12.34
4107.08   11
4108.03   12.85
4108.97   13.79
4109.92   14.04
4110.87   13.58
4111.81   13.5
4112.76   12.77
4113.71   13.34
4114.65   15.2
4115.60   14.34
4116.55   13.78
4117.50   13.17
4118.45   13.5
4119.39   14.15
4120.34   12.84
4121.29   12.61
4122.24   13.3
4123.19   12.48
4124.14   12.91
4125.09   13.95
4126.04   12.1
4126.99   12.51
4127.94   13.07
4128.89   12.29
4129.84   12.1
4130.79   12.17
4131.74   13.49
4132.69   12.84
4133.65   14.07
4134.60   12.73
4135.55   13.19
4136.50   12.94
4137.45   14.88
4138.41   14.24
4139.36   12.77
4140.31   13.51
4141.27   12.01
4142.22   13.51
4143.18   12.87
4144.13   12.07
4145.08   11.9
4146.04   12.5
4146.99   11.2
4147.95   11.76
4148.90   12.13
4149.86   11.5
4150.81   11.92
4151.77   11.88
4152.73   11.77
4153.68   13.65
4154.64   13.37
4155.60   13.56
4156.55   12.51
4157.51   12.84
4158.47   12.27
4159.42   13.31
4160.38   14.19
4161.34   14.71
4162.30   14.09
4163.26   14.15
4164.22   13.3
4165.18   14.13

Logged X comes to -0.7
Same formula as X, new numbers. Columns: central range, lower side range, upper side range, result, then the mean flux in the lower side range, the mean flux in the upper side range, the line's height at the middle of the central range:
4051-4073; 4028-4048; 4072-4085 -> 0.5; 12.7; 13.3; 13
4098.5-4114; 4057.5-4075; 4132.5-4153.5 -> 0.6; 12.6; 12.7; 12.7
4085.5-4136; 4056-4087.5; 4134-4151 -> -0.6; 13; 12.7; 12.8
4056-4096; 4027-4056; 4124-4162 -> -1.5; 12.7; 12.8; 12.7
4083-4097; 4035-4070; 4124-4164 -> -1.3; 12.8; 12.9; 12.8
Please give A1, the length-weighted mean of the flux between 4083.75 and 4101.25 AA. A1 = 13.3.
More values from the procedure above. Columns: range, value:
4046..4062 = 12.7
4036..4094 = 13.1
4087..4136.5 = 12.9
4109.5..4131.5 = 13.2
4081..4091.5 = 14.1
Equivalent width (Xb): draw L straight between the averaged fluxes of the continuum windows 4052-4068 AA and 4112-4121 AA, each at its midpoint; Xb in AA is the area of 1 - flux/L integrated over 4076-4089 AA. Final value -0.6 AA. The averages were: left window 12.6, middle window 13.6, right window 13.6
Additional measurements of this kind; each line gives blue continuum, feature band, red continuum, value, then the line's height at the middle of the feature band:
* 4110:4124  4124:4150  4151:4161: 0.8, 13.2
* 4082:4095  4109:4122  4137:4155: -0.2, 13.4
